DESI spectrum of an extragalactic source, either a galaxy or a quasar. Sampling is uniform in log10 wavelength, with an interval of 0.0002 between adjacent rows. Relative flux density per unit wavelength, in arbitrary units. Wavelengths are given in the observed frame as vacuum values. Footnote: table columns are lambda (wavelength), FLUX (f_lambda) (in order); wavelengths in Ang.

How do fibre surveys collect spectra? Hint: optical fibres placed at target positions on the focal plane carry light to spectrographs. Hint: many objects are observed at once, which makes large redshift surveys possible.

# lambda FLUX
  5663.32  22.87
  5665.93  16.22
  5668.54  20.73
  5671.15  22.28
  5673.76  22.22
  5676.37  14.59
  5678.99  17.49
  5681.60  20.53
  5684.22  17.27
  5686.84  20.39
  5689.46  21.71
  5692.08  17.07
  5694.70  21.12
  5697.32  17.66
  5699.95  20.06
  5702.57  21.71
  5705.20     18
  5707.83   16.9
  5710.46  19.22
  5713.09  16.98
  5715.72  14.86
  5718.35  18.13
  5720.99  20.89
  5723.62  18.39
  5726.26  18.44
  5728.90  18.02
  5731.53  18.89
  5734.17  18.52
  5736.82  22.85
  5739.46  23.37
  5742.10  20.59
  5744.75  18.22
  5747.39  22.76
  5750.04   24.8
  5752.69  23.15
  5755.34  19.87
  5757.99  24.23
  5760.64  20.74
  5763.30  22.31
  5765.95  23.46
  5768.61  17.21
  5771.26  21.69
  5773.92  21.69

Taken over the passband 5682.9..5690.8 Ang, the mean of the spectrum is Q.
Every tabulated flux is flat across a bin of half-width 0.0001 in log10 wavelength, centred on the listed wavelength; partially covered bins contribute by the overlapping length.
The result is 19.8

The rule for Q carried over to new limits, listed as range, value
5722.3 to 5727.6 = 18.4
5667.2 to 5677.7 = 19.9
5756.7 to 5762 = 22.5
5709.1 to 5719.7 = 17.3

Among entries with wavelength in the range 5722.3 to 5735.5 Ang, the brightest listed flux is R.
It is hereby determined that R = 18.89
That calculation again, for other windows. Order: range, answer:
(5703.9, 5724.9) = 20.89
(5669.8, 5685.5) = 22.28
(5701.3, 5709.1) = 21.71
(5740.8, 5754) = 24.8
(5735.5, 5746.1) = 23.37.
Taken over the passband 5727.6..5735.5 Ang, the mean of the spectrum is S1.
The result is 18.5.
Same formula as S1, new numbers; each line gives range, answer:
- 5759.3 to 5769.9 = 20.9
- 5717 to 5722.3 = 19.5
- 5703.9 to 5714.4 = 17.8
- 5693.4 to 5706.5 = 19.7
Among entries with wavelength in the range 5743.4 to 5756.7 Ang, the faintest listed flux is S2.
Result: 18.22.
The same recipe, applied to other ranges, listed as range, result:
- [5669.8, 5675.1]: 22.22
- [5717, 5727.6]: 18.13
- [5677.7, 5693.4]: 17.07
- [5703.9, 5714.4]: 16.9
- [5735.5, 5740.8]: 22.85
